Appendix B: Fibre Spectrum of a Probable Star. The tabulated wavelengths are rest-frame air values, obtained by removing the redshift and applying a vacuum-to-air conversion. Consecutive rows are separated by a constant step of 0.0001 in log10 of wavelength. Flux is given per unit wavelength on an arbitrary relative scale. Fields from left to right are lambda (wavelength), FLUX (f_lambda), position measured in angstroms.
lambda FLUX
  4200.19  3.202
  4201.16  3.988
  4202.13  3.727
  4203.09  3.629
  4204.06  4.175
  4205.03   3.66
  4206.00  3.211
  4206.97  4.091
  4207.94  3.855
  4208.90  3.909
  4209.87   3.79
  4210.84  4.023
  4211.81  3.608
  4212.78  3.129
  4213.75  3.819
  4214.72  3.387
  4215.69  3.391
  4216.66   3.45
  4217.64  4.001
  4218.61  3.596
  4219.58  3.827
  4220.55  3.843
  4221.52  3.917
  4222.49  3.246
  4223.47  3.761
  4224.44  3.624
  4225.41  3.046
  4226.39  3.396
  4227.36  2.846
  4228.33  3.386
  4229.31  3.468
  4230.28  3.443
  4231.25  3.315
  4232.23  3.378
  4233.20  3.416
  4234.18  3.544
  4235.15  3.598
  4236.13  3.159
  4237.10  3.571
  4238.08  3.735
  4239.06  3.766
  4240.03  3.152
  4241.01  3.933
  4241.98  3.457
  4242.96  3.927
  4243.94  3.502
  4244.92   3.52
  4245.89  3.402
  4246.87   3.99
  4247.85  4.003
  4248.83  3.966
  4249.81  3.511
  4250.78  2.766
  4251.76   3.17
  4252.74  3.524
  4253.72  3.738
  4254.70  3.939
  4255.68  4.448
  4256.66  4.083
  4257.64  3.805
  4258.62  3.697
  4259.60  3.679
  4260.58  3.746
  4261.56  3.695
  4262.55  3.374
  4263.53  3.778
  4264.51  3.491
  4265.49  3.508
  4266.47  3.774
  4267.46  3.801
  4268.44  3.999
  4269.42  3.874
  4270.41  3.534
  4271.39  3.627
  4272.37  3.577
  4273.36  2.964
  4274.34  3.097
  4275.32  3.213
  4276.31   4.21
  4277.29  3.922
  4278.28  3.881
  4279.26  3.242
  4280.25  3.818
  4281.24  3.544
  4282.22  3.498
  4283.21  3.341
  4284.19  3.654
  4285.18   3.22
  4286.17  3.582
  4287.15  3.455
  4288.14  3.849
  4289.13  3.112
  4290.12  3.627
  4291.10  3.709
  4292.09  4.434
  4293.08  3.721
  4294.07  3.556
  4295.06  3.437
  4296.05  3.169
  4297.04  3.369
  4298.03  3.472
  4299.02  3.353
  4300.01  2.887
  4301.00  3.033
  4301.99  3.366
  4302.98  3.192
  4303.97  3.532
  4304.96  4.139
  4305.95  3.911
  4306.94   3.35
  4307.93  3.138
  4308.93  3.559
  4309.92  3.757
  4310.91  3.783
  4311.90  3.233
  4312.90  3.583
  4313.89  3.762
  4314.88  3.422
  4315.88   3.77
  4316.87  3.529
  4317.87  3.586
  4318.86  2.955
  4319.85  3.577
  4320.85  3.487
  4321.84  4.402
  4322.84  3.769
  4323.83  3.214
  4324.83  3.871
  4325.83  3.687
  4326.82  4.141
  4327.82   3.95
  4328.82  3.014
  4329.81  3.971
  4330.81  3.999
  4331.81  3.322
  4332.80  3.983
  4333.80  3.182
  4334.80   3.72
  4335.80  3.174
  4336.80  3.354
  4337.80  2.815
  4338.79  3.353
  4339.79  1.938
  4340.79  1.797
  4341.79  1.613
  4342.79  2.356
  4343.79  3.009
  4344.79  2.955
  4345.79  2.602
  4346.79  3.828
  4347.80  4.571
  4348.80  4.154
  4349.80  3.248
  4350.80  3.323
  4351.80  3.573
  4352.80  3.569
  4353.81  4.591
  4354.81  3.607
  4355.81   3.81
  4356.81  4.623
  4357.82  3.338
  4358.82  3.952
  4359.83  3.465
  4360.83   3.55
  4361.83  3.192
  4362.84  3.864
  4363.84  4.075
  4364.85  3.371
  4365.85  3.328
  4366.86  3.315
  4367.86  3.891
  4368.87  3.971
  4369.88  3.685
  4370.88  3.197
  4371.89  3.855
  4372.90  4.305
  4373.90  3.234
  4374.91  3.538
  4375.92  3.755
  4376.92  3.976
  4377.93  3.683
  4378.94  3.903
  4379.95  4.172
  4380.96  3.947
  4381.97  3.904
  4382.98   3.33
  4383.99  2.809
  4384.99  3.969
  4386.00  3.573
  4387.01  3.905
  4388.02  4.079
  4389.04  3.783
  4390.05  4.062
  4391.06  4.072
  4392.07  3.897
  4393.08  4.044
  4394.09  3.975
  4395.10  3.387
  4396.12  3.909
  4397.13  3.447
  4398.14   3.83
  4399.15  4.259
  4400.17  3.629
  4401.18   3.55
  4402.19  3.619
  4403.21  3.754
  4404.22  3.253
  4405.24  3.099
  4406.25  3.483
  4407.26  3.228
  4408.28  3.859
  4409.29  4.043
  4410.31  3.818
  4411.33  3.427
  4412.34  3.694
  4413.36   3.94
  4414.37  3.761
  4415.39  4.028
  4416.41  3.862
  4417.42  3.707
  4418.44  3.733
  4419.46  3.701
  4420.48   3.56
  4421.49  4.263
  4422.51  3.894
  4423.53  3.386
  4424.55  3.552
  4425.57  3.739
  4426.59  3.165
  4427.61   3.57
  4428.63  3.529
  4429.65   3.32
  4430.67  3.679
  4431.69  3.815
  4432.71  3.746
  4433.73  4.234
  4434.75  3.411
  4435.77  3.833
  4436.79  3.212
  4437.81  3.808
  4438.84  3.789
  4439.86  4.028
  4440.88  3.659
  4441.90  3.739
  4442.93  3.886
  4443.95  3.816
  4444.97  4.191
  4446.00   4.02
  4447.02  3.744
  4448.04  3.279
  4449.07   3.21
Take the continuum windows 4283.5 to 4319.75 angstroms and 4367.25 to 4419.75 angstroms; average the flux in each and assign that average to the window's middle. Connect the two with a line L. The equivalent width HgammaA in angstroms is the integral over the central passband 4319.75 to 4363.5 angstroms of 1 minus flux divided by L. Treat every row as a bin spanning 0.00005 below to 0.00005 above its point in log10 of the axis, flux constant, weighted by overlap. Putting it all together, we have 1.7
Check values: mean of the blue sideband 3.51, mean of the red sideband 3.74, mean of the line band 3.47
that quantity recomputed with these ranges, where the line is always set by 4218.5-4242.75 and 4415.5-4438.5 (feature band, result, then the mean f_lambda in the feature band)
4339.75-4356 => 1.7 angstroms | 3.23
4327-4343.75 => 2.2 angstroms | 3.11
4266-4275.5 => -0.1 angstroms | 3.56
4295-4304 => 0.8 angstroms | 3.26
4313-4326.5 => -0.2 angstroms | 3.63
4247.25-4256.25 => -0.4 angstroms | 3.68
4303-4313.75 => 0.0 angstroms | 3.59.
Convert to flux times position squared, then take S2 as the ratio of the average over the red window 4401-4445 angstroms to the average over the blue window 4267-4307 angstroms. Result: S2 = 1.11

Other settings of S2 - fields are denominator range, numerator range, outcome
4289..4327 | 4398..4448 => 1.10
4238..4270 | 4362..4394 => 1.08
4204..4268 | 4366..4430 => 1.11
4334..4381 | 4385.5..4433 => 1.09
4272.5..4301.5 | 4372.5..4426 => 1.13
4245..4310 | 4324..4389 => 1.03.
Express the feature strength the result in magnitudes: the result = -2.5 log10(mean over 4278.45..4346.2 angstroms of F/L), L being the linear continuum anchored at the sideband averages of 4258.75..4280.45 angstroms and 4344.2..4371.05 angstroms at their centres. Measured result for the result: 0.07 mag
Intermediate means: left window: 3.63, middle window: 3.41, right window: 3.66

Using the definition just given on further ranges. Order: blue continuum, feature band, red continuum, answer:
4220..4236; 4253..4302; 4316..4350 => -0.06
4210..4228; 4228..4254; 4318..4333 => 0.02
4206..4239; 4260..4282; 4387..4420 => 0.00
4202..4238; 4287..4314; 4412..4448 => 0.04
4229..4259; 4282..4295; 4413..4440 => 0.01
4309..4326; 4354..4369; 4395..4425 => -0.02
